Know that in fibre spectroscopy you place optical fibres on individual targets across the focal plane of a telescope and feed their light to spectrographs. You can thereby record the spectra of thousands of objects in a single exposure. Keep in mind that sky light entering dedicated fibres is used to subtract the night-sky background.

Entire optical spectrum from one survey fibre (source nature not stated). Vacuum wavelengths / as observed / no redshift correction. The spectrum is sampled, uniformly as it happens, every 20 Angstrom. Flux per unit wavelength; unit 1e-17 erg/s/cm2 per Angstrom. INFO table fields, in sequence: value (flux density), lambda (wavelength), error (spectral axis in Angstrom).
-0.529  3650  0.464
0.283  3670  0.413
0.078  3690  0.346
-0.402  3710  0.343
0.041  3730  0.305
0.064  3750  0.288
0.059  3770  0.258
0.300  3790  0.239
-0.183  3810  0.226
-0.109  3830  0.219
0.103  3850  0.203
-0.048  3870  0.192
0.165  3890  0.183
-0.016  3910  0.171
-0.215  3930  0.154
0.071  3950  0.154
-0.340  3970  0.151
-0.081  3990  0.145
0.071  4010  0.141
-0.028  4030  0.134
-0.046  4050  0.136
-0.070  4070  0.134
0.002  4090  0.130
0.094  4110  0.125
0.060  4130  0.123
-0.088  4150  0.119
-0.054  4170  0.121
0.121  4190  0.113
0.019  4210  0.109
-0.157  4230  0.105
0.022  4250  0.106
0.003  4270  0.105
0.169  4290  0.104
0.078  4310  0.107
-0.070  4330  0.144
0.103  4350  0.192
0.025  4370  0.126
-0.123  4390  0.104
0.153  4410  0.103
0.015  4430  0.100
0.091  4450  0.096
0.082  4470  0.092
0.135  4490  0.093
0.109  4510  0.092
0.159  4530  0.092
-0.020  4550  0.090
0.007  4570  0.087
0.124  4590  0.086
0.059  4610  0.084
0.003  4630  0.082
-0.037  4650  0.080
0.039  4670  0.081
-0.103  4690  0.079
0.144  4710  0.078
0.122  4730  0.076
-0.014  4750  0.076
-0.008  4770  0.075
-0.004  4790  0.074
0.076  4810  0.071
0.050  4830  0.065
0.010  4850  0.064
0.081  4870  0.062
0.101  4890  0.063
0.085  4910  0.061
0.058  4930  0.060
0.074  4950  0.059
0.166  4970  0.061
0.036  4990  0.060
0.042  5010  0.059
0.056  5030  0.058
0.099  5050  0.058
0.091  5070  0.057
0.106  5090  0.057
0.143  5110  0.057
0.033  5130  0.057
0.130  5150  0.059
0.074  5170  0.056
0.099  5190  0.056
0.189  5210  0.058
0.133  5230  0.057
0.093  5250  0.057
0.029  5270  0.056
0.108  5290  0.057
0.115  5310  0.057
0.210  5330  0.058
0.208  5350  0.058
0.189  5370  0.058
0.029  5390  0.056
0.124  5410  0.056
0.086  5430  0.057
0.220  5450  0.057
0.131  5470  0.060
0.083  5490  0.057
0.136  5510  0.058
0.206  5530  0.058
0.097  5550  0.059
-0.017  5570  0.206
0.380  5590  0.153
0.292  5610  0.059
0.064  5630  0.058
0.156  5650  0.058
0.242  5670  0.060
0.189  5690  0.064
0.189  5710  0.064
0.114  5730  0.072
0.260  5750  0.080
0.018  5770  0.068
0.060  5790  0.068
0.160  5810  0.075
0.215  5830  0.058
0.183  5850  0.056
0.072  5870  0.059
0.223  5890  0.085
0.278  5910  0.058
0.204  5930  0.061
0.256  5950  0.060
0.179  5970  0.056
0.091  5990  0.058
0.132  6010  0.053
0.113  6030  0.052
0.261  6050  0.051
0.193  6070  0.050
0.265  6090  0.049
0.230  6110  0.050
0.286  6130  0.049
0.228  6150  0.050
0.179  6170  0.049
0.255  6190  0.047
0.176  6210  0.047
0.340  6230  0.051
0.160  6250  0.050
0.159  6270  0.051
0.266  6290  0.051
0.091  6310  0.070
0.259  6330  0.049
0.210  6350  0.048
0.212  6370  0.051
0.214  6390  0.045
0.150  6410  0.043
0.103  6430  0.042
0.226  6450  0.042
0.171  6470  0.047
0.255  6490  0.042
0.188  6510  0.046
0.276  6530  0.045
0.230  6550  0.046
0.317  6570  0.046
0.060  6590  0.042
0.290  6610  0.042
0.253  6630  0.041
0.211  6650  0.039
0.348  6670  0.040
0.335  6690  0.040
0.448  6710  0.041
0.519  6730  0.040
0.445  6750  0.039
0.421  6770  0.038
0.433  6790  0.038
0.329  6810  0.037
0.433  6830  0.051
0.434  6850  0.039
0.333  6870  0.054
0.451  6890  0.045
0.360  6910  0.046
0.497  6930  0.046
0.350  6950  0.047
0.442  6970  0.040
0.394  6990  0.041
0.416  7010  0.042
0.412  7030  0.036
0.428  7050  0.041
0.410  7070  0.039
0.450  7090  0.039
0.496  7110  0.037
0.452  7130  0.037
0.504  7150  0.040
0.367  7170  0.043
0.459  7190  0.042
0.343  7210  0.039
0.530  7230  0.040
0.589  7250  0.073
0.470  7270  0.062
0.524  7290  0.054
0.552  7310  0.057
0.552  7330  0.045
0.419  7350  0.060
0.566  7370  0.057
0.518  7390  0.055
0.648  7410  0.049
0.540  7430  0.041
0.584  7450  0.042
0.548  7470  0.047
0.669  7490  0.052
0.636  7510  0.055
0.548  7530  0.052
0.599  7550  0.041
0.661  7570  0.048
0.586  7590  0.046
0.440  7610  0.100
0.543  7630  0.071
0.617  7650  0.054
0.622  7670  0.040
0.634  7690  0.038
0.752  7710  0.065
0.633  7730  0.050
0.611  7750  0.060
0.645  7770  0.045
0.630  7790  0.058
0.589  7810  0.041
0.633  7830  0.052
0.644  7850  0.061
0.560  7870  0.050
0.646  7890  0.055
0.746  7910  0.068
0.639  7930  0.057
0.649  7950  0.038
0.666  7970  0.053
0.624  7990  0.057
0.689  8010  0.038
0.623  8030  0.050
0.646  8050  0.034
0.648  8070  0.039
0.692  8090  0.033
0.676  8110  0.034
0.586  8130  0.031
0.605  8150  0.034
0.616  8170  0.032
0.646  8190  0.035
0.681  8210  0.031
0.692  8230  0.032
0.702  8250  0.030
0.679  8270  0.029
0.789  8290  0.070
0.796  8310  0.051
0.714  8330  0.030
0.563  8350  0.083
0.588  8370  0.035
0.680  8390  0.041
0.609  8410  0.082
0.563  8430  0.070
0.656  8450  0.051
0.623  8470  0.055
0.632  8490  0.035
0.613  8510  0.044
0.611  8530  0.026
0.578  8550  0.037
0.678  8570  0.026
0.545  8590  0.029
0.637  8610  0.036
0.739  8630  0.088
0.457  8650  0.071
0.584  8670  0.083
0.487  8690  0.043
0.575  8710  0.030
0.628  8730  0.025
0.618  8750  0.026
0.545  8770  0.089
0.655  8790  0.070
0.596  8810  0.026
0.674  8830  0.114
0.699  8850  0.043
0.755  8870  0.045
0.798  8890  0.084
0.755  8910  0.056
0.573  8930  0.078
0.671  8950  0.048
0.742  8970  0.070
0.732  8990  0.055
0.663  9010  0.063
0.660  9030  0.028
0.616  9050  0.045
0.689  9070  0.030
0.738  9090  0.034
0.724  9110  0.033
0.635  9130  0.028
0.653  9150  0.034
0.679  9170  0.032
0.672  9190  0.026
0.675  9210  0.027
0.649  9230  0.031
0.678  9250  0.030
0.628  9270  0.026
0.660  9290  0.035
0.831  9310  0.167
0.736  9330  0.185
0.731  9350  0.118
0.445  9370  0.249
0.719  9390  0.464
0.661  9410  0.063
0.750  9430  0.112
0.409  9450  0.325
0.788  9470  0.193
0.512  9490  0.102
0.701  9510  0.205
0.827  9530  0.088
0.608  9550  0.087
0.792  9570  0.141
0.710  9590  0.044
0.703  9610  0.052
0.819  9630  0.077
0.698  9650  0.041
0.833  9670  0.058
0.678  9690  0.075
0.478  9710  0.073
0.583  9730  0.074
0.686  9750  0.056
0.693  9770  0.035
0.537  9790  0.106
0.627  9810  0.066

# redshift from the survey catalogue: 0.674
